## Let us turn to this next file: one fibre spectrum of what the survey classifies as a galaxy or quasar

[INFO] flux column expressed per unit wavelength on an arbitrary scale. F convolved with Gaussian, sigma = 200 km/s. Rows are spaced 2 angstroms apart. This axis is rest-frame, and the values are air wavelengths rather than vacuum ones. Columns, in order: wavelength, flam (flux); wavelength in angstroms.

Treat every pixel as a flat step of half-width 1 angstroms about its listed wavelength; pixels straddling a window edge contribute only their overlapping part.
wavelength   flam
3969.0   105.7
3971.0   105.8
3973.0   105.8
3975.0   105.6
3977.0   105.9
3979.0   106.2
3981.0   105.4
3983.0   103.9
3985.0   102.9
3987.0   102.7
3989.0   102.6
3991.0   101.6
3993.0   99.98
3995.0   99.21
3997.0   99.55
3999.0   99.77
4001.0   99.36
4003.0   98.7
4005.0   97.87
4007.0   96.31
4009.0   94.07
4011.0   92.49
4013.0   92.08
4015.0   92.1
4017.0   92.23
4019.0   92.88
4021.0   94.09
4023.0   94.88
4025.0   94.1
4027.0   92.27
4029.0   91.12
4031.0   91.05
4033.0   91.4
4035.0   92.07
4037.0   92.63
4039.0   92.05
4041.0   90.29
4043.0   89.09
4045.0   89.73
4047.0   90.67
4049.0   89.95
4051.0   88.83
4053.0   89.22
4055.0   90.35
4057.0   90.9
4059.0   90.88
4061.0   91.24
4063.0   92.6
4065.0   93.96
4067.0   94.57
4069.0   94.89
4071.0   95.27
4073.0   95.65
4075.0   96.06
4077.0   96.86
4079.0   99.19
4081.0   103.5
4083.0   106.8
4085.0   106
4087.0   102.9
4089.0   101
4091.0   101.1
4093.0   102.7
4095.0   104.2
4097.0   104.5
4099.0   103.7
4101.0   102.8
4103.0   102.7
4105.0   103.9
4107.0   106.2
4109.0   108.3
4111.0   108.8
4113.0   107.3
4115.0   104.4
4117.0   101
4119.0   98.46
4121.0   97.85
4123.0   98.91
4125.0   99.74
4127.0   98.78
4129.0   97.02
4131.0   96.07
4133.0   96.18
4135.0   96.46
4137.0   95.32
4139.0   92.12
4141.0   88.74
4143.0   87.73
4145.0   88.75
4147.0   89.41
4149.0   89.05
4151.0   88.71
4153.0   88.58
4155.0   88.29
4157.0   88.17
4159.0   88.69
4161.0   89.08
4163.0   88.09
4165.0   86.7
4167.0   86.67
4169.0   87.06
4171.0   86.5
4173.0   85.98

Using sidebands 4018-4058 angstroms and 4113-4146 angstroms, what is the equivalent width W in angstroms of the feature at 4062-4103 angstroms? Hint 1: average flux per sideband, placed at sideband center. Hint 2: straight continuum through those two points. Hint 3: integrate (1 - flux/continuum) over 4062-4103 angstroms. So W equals -2.7 angstroms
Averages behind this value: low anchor 91.4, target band 100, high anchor 96.4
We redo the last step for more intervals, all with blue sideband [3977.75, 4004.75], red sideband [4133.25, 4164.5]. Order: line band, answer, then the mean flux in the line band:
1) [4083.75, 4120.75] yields -4.13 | 104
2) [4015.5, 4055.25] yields 2.78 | 91.5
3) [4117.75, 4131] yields -0.95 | 98.3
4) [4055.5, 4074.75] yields 0.55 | 93.4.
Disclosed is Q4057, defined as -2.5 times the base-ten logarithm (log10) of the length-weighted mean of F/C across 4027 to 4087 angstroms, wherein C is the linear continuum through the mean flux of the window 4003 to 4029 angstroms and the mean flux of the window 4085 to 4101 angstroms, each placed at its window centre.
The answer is 0.06 mag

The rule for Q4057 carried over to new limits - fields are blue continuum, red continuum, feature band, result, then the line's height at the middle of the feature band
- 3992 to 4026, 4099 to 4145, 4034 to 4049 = 0.07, 96.9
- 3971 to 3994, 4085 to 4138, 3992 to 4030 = 0.09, 103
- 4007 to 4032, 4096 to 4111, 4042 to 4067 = 0.08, 97.9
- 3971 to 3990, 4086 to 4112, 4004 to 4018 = 0.12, 104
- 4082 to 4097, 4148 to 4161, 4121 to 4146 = -0.01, 93.5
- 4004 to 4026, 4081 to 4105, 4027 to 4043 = 0.06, 96.4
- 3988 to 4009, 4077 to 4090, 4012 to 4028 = 0.08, 100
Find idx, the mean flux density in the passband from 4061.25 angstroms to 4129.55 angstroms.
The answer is 101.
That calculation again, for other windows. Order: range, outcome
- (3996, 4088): 94.4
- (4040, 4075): 91.8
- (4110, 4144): 97.9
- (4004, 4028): 93.8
